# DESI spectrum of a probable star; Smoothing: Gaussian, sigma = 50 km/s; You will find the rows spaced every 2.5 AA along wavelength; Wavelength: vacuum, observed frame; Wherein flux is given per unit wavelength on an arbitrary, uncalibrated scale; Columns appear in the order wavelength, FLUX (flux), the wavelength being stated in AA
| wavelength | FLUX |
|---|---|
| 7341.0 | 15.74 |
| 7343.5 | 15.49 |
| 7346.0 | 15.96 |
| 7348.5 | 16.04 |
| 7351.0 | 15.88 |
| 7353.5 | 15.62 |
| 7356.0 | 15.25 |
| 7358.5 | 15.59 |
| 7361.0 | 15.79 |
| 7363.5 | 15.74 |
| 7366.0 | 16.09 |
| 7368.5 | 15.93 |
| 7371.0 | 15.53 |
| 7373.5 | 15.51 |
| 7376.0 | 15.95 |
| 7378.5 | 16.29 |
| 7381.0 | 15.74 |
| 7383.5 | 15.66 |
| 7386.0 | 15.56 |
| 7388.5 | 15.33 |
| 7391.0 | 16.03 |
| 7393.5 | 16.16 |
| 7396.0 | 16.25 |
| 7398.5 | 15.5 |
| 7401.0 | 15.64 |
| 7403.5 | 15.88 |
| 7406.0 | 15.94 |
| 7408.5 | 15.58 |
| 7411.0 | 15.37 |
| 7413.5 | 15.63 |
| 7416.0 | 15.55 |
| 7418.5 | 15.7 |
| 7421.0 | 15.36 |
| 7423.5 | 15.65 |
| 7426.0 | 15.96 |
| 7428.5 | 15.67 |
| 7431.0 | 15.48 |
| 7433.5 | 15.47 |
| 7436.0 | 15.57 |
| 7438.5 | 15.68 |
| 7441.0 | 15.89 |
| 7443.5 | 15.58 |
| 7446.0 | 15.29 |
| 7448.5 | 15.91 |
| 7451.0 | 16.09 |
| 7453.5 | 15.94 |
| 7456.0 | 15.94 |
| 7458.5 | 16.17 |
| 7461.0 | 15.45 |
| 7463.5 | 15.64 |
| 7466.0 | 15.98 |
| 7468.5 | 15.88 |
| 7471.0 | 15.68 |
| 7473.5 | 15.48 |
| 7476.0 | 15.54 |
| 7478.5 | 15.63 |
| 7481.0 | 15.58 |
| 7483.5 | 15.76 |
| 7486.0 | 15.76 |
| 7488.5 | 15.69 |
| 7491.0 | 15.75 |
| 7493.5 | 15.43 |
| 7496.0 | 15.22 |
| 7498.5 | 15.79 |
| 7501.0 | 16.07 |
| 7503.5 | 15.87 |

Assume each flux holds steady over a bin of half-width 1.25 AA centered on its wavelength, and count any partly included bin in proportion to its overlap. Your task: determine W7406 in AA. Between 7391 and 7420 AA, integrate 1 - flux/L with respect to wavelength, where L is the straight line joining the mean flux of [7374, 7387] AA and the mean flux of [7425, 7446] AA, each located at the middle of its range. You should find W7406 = 0.0 AA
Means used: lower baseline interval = 15.8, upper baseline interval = 15.6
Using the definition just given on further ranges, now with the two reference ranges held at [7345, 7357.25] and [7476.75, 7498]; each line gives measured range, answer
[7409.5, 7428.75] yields 0.08 AA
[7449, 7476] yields -0.31 AA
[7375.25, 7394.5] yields -0.15 AA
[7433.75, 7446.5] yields 0.04 AA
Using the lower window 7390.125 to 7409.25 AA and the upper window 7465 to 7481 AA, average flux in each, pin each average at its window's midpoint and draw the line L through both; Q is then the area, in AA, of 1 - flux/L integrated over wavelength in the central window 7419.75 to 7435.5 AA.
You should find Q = 0.2 AA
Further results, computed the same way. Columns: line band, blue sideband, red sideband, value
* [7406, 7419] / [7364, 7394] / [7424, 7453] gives 0.12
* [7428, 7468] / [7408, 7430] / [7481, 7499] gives -0.32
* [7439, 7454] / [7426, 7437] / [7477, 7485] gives -0.15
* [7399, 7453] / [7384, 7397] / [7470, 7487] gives 0.33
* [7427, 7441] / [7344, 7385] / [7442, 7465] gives 0.15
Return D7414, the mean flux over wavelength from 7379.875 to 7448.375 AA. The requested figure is 15.7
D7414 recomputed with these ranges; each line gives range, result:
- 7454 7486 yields 15.7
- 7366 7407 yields 15.8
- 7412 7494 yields 15.7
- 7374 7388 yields 15.8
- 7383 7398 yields 15.8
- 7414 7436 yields 15.6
